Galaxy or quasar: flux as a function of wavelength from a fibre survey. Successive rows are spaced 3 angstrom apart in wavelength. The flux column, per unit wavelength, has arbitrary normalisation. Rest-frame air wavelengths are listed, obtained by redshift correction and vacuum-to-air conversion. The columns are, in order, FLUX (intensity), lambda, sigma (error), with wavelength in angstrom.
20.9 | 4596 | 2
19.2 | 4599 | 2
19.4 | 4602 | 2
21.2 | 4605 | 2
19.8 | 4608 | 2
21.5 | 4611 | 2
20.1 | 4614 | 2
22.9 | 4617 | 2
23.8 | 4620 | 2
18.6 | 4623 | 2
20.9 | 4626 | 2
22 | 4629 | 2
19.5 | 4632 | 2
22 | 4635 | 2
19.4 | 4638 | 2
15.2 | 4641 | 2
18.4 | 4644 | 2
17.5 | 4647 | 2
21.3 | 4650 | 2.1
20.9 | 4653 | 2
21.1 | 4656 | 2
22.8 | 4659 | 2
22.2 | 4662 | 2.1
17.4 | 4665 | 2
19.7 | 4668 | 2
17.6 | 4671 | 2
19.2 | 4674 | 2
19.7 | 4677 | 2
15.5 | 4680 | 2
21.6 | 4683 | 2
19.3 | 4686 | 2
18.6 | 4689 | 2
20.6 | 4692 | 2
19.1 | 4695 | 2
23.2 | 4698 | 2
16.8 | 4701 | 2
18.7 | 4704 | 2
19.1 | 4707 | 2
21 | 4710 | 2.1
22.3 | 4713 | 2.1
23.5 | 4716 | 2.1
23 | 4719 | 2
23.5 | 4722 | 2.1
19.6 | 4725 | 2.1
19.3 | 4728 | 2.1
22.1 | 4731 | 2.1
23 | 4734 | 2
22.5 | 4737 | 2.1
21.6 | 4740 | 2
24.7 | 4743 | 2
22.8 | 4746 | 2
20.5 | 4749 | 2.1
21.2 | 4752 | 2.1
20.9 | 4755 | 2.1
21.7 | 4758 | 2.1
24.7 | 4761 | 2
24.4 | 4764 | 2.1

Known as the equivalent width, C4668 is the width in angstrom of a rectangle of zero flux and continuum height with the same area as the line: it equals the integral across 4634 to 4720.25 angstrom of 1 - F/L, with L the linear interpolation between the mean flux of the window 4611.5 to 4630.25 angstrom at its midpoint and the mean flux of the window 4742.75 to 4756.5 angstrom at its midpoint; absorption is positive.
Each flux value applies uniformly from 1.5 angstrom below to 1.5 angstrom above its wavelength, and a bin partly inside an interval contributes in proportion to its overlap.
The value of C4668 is 6.8 angstrom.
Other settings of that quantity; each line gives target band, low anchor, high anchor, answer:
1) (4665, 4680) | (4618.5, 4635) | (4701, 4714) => 1.3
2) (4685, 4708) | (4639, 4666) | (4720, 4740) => 1.5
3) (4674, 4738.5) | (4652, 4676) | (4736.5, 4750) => 2.5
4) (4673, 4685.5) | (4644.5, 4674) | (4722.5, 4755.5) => 0.9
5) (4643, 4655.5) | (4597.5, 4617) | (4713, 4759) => 0.7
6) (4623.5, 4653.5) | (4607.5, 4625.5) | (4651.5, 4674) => 1.6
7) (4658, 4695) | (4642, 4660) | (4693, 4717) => 1.5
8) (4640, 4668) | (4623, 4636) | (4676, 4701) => 0.7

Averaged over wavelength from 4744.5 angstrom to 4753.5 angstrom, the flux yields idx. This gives 21.5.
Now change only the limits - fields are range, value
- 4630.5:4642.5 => 19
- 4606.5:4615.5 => 20.5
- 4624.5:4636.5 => 21.1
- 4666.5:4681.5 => 18.3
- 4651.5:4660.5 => 21.6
